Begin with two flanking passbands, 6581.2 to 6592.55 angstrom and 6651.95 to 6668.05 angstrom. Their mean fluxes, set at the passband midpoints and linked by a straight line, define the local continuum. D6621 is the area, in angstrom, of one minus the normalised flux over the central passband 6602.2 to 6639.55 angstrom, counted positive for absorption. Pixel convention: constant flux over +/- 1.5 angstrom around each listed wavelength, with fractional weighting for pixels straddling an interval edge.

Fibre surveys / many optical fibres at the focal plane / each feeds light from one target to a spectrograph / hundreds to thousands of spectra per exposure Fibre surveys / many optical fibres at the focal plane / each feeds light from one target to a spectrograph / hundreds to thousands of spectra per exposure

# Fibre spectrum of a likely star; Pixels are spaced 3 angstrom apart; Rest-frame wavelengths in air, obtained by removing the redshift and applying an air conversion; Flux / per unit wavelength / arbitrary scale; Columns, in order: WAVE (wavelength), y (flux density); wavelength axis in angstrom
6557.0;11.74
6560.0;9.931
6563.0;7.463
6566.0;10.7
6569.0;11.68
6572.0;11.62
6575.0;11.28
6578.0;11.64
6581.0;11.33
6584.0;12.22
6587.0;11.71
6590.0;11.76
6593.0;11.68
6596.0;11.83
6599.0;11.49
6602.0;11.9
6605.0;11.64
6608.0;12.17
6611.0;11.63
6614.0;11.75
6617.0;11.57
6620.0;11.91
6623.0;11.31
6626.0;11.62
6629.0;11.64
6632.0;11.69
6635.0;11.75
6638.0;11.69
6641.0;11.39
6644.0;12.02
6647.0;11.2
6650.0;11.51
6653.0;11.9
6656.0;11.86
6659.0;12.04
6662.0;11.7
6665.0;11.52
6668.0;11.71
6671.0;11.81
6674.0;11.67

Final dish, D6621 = 0.3 angstrom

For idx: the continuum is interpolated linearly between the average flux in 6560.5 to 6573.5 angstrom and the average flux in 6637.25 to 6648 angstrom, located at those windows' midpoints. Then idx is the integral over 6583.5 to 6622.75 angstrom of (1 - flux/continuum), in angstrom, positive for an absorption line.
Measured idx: -3.0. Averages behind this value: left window 10.3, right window 11.6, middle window 11.8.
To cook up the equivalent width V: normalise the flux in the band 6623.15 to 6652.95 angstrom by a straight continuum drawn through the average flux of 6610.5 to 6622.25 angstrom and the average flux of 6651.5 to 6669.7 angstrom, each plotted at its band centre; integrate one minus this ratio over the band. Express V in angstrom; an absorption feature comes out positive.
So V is 0.33 angstrom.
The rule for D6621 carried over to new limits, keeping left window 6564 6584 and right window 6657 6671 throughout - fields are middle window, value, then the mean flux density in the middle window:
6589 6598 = -0.2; 11.7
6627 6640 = -0.1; 11.7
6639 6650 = 0.1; 11.5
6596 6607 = -0.2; 11.7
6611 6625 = -0.1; 11.6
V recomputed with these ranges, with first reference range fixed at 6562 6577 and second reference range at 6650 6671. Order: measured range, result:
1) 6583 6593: -0.9 angstrom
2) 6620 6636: -0.3 angstrom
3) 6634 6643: -0.1 angstrom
